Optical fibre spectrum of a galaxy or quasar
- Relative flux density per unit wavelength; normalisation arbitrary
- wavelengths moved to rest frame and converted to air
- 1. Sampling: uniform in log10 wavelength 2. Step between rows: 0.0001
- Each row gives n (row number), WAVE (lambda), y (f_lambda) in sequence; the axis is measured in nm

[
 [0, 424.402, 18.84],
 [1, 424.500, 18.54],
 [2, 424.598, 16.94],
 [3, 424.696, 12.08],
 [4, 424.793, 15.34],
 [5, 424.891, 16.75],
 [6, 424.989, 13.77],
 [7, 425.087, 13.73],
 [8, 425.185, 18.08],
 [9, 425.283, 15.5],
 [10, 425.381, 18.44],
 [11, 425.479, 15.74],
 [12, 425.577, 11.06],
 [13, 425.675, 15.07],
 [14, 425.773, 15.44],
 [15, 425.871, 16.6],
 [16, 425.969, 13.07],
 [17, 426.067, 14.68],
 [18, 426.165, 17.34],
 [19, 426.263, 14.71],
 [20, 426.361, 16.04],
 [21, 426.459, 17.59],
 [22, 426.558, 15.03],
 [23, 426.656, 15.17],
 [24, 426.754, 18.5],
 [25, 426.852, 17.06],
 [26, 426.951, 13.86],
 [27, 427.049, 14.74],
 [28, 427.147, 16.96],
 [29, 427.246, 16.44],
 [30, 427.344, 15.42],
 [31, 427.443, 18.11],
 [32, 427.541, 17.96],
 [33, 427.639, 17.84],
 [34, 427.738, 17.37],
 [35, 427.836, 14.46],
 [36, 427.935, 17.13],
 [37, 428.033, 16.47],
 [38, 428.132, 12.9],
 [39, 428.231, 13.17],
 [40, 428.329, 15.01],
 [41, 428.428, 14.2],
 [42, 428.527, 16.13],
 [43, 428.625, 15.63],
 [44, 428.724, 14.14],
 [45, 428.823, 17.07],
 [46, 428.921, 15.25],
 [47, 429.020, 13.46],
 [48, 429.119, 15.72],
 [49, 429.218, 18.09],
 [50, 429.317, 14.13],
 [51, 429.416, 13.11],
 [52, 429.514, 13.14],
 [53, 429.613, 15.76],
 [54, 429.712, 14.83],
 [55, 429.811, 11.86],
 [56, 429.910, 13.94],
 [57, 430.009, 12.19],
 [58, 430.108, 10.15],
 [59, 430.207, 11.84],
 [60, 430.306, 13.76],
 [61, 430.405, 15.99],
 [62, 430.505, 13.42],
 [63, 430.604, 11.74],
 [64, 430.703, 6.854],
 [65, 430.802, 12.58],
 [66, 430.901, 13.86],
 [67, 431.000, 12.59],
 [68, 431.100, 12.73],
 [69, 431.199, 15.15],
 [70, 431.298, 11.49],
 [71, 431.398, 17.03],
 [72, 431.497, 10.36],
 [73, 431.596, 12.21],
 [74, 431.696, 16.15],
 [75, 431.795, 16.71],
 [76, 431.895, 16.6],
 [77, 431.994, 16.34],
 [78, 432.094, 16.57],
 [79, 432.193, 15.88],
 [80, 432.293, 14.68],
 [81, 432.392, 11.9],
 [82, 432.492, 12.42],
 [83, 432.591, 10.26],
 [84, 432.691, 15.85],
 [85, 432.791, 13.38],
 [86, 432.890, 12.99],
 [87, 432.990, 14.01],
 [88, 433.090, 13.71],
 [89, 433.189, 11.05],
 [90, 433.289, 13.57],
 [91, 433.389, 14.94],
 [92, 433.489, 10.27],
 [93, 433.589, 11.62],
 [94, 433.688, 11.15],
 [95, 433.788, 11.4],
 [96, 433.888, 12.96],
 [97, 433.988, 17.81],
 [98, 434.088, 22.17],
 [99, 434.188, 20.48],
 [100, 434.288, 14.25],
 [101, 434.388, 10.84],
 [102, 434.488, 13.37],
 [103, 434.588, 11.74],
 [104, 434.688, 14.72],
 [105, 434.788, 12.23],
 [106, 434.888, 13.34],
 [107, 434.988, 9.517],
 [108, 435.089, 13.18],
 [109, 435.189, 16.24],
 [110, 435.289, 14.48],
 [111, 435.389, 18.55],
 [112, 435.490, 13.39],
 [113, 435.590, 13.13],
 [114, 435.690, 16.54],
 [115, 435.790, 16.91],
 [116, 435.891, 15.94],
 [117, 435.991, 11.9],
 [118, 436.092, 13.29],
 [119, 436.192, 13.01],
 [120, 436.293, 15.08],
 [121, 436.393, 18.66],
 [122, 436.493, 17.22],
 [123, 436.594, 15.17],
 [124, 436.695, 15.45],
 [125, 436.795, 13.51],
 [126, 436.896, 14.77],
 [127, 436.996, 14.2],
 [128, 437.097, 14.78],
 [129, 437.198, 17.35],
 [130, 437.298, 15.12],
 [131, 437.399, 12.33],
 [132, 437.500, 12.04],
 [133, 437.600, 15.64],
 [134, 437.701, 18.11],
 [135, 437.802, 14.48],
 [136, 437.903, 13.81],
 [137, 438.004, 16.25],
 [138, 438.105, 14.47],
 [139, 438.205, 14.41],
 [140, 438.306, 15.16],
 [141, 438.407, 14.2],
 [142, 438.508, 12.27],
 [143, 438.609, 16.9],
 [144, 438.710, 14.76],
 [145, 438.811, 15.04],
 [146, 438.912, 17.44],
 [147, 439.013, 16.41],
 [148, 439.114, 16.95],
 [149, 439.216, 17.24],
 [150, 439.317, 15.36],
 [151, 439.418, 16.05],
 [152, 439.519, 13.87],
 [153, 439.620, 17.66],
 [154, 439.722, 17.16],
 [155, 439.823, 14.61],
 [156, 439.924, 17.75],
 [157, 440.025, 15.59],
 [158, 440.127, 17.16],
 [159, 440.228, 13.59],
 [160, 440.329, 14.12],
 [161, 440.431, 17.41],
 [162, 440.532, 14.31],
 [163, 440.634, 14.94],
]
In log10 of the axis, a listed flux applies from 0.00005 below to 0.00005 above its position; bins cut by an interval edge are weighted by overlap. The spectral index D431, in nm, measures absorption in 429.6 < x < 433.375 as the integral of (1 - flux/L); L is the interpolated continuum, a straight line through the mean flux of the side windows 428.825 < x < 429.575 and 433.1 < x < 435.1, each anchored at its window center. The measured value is 0.20 nm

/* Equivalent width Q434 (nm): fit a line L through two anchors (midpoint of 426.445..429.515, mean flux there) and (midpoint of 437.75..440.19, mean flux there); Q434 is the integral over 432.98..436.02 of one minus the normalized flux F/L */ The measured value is 0.31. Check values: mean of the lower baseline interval 15.7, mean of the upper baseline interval 15.6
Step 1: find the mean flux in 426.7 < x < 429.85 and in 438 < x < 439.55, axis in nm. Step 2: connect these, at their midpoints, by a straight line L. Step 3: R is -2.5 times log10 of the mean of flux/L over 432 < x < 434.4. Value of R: 0.11 mag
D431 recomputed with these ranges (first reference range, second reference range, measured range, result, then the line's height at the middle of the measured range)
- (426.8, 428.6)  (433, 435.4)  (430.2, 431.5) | 0.169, 14.9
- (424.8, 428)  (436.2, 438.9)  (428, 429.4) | 0.063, 15.7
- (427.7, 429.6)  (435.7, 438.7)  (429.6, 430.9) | 0.208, 15.1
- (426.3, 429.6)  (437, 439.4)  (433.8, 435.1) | 0.092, 15.4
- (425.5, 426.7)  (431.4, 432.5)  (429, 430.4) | 0.104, 14.9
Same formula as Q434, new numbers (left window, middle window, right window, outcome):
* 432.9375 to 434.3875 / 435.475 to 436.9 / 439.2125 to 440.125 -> 0.00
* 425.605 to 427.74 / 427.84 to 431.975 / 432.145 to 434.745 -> 0.26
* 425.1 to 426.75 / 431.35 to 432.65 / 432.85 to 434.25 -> 0.01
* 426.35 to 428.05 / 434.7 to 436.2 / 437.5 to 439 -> 0.13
